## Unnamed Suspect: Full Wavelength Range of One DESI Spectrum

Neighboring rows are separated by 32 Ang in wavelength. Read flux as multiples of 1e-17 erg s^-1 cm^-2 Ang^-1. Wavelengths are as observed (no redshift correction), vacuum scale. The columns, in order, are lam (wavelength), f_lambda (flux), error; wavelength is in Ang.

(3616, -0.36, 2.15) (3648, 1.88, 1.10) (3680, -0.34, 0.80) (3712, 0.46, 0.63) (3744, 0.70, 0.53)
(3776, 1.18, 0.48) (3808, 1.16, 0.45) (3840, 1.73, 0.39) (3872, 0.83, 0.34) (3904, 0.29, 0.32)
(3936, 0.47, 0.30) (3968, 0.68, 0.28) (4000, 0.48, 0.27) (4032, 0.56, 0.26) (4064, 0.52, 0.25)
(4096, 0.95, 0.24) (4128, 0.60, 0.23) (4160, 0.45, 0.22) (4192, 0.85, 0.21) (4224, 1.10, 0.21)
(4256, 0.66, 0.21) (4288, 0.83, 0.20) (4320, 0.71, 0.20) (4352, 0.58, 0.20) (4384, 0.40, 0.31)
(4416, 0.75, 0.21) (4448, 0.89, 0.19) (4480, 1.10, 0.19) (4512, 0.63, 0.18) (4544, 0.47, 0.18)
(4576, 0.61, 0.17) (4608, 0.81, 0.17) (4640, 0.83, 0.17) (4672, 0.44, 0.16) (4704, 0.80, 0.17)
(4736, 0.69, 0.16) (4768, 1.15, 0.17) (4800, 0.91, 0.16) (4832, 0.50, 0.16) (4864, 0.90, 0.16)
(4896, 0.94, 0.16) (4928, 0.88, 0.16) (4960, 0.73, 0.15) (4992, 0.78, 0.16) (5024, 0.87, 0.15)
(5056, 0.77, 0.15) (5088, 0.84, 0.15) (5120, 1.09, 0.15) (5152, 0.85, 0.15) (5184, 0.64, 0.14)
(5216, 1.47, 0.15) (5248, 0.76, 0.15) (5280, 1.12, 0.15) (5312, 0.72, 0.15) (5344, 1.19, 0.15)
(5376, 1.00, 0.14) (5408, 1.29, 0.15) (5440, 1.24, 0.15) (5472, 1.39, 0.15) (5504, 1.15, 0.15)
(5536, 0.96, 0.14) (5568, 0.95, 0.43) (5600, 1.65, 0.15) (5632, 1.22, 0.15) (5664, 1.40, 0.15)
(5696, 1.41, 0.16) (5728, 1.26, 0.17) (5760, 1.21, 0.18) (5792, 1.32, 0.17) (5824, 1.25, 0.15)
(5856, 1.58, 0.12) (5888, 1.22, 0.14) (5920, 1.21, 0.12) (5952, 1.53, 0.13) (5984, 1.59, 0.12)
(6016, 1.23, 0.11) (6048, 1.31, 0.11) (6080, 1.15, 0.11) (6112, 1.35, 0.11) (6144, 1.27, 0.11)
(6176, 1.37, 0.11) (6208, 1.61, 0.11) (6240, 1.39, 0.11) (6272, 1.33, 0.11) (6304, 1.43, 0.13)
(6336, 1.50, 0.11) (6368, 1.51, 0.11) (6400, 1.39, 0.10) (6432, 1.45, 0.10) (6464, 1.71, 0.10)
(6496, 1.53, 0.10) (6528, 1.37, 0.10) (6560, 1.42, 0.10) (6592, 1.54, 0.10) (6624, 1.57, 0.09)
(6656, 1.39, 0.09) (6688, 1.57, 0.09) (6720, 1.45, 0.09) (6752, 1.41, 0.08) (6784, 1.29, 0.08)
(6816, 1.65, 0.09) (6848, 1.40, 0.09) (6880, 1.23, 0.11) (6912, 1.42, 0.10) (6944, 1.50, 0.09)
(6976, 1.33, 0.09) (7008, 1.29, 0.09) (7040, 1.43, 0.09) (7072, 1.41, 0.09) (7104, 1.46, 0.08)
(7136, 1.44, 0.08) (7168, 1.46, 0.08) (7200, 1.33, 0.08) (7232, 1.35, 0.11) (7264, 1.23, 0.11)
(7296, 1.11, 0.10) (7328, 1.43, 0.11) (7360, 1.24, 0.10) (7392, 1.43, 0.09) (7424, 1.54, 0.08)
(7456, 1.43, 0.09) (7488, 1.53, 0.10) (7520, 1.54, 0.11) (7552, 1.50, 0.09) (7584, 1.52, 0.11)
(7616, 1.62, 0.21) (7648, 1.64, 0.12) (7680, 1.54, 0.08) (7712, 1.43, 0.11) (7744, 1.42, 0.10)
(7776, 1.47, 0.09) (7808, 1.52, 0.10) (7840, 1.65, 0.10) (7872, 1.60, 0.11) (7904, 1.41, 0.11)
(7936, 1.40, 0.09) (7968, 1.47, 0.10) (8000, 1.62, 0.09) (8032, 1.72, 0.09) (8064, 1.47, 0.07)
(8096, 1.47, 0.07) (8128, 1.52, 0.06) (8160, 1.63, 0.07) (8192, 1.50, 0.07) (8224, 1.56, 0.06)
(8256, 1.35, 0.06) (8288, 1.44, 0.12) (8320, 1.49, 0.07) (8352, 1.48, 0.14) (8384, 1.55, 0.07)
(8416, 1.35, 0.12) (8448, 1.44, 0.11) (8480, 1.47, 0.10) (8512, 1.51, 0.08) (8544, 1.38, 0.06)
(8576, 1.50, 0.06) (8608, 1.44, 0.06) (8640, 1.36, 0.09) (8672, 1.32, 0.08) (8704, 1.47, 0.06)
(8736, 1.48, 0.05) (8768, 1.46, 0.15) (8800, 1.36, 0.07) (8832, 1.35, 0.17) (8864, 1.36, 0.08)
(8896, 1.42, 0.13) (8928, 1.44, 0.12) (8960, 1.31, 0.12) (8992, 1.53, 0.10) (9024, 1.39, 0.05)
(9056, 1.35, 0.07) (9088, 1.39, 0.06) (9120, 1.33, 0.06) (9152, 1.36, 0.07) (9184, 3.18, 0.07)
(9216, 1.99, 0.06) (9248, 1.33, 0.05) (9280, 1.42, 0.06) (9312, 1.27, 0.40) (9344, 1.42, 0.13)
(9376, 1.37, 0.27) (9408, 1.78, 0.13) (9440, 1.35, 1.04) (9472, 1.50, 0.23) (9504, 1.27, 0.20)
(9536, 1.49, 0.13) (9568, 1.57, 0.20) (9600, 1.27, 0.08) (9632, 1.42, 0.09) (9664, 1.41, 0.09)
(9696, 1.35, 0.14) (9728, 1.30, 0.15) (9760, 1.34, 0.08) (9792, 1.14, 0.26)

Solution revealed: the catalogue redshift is 0.40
